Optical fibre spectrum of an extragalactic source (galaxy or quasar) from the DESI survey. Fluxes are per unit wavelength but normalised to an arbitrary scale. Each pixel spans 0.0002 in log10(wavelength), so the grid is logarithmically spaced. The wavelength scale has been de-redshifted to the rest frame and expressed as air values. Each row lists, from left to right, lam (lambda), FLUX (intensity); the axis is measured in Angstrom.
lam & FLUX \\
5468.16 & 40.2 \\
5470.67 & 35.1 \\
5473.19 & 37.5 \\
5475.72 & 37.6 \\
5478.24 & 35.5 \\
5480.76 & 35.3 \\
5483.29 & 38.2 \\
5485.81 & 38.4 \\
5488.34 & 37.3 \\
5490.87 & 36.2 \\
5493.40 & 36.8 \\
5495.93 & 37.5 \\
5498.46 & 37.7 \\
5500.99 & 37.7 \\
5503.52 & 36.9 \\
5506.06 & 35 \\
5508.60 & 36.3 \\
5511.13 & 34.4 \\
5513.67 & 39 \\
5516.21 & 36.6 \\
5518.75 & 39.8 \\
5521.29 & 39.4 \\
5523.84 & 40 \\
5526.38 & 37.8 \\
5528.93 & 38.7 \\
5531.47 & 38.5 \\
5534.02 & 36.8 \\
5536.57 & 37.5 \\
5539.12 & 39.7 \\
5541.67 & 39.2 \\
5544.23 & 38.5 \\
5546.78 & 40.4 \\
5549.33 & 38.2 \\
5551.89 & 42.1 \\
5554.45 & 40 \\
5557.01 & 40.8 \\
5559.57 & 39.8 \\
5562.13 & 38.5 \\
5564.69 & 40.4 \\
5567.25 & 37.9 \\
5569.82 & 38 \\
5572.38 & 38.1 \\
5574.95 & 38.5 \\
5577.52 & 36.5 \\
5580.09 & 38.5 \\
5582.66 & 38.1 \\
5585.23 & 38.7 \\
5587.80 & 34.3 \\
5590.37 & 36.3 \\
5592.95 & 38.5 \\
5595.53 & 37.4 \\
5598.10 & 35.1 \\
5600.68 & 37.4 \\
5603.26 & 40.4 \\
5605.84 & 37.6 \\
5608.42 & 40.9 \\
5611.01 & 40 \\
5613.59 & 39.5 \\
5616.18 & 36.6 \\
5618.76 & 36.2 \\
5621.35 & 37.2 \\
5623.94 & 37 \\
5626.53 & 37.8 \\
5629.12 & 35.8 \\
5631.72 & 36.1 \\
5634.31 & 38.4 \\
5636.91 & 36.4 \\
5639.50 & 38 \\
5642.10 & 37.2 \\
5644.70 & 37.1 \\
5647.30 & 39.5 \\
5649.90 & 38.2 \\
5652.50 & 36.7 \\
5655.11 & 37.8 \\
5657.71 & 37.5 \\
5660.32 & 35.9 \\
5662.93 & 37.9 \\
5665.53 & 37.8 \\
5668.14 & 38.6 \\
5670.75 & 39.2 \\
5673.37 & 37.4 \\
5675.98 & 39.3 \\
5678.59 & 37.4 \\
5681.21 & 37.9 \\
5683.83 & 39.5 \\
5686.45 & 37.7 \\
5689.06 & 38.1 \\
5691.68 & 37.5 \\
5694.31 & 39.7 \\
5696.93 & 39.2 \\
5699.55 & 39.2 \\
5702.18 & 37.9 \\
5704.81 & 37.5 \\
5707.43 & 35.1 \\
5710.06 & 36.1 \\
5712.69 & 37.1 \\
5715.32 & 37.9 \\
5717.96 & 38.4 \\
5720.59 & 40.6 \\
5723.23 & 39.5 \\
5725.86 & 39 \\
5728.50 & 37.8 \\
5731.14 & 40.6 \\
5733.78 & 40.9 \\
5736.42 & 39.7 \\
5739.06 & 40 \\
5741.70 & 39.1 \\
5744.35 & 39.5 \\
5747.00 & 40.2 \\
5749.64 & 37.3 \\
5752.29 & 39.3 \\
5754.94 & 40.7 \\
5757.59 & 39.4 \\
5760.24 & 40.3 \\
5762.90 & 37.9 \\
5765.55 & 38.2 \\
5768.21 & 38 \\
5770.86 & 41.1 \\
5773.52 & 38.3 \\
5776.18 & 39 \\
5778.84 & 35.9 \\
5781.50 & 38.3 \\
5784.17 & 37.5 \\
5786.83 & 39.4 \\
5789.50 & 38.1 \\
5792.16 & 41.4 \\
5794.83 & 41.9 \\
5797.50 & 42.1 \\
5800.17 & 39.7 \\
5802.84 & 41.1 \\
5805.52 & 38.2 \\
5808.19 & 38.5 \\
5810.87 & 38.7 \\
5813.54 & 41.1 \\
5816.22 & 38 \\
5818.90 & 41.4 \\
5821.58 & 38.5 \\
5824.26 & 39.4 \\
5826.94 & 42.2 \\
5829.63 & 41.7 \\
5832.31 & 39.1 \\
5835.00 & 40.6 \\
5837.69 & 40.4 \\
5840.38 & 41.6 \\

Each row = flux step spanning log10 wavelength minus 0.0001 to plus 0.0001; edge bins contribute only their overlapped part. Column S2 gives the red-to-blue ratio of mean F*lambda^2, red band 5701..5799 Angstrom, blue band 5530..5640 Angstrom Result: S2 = 1.08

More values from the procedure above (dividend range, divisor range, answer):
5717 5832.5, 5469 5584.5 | 1.13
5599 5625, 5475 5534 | 1.06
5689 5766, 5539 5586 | 1.05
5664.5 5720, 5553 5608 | 1.04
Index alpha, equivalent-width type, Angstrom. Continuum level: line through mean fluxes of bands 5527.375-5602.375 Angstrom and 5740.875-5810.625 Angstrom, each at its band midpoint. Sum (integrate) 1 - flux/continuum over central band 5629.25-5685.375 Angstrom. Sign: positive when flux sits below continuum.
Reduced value 1.43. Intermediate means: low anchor 38.4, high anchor 39.2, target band 37.8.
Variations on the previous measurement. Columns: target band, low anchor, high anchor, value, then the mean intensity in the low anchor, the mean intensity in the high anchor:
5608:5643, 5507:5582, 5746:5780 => 1.0 Angstrom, 38.6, 38.9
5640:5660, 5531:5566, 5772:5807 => 0.9 Angstrom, 39.3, 39.3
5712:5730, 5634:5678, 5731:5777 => 0.1 Angstrom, 37.8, 39.4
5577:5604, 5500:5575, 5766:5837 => 0.9 Angstrom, 38.5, 39.6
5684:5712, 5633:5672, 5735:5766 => 0.5 Angstrom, 37.8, 39.3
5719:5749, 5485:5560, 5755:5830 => -0.3 Angstrom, 38.2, 39.5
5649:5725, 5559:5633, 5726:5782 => 1.1 Angstrom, 37.8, 39.1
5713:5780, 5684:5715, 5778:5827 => -0.9 Angstrom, 37.8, 39.5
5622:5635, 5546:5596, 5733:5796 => 0.6 Angstrom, 38.5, 39.2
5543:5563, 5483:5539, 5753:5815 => -1.0 Angstrom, 37.6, 39.3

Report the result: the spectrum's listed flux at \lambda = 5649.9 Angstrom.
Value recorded 38.2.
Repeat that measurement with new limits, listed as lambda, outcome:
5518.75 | 39.8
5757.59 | 39.4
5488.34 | 37.3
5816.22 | 38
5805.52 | 38.2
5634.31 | 38.4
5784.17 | 37.5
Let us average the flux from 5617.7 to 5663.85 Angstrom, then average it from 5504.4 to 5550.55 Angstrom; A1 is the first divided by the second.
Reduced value 0.98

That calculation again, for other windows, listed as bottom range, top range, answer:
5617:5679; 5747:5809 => 1.05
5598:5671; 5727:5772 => 1.04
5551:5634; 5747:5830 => 1.03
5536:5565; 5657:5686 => 0.96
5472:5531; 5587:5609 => 1.00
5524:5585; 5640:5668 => 0.97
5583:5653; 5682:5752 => 1.03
